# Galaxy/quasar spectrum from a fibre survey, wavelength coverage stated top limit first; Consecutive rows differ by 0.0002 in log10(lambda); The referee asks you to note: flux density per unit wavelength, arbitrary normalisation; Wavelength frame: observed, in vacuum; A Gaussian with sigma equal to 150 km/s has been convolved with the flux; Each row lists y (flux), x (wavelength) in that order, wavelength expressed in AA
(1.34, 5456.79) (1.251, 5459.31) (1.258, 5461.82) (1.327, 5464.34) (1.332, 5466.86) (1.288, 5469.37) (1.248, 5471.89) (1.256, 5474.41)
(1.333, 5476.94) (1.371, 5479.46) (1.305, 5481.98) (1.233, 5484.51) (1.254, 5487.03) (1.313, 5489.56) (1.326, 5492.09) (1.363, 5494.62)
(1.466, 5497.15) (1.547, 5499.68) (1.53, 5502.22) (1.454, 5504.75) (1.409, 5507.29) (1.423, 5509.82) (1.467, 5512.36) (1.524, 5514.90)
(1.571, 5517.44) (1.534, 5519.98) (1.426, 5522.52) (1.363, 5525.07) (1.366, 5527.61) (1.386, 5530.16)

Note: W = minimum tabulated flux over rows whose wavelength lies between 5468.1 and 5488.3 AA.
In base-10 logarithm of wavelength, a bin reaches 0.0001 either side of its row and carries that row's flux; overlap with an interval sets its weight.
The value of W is 1.233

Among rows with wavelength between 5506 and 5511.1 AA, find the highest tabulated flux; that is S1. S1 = 1.423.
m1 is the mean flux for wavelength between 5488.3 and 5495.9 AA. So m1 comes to 1.33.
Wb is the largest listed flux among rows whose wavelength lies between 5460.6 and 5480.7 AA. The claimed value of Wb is 1.371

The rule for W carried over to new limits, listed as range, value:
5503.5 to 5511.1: 1.409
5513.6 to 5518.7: 1.524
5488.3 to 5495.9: 1.313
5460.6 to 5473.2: 1.248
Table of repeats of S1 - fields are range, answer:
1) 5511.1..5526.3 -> 1.571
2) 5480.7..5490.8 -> 1.313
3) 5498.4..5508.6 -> 1.547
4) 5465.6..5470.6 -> 1.332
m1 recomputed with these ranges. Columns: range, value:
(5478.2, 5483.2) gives 1.34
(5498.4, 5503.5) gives 1.54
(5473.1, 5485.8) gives 1.3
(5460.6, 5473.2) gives 1.29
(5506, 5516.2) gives 1.46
